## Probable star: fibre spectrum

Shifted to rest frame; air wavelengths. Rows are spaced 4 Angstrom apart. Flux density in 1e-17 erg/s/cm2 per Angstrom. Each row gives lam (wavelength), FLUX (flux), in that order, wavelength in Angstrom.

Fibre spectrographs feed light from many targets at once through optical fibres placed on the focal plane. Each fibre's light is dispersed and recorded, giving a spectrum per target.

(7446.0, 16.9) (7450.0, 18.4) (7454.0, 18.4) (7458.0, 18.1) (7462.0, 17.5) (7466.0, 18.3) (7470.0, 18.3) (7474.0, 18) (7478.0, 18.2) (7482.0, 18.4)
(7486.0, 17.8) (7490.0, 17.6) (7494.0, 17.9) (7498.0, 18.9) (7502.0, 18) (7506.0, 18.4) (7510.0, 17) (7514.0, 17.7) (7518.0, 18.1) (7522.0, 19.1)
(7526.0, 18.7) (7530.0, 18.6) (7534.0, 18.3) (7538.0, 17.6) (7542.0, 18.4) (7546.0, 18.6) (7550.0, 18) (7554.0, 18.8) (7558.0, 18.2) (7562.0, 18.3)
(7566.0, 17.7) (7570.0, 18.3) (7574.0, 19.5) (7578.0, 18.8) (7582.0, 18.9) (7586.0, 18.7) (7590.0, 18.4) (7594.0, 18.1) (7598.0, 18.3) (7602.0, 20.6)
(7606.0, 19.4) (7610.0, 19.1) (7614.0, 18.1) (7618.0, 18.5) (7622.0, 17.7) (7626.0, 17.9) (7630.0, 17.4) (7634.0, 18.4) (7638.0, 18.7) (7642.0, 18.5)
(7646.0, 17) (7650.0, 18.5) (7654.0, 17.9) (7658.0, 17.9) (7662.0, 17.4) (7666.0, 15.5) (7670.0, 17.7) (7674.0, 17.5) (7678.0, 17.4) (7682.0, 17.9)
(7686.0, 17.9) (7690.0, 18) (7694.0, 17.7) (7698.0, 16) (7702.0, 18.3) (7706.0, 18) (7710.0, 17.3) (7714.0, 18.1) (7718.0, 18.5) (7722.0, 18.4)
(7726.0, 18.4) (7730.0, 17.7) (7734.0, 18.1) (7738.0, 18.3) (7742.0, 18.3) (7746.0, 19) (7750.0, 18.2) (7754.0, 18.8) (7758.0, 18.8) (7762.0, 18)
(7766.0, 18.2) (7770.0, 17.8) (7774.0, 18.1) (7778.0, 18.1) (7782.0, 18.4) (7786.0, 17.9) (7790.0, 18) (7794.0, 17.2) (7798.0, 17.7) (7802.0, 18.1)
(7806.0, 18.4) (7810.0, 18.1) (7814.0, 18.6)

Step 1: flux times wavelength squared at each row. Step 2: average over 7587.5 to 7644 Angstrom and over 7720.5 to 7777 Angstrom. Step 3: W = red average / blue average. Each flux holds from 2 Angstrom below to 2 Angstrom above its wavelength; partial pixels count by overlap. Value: 1.02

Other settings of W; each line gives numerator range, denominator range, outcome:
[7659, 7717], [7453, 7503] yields 1.02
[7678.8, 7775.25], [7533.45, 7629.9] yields 1.02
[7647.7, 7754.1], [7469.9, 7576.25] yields 1.03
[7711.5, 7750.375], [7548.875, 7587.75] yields 1.03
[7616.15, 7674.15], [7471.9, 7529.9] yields 1.02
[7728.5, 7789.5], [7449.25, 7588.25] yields 1.06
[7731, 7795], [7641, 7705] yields 1.06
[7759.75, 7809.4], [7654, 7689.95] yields 1.06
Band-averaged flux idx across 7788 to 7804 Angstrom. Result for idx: 17.8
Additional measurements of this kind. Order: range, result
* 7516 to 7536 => 18.6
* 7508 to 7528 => 18.1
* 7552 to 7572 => 18.3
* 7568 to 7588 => 18.8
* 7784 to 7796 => 17.7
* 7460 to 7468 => 17.9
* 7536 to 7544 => 18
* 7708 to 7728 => 18.1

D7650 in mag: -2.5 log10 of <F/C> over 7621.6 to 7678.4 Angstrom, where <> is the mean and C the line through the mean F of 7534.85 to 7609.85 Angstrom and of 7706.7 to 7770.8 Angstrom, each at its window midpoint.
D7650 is 0.04 mag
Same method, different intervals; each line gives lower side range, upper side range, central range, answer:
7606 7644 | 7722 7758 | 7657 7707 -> 0.054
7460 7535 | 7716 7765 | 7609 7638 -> 0.006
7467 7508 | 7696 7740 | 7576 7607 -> -0.049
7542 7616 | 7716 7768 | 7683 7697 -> 0.043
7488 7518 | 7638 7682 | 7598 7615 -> -0.090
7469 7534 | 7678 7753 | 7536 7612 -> -0.030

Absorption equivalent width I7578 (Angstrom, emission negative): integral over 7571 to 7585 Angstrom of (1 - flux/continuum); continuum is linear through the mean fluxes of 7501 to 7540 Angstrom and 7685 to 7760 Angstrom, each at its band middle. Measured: -0.65 Angstrom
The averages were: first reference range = 18.2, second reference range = 18.1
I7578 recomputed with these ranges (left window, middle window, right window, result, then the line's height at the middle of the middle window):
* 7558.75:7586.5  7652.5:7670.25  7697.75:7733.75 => 0.9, 18.2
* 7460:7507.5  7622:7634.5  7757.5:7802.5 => 0.2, 18.1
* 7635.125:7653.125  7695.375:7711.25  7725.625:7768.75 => 0.7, 18.3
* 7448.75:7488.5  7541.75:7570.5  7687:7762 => -0.3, 18.1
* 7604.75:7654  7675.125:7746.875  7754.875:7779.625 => 1.1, 18.2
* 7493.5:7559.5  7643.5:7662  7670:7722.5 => 0.1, 17.9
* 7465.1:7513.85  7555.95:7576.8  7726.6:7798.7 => -0.4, 18.1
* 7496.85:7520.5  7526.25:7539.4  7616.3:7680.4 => -0.2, 18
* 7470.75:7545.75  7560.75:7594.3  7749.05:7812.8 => -0.7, 18.2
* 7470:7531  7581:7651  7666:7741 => -2.0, 17.9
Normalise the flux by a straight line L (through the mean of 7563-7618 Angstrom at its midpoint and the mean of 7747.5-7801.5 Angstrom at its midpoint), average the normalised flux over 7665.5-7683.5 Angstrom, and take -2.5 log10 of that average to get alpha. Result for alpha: 0.07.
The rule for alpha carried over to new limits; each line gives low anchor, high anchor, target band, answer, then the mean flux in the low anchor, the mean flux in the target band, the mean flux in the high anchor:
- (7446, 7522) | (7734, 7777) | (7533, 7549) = -0.01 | 18.1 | 18.2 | 18.3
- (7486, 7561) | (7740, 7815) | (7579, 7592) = -0.03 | 18.2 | 18.7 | 18.2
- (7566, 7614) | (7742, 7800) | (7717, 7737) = 0.01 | 18.8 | 18.2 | 18.2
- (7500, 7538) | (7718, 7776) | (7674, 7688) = 0.03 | 18.2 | 17.7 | 18.3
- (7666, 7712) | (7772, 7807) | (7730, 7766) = -0.04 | 17.5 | 18.4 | 18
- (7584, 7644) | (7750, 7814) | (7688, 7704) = 0.05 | 18.5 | 17.5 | 18.1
